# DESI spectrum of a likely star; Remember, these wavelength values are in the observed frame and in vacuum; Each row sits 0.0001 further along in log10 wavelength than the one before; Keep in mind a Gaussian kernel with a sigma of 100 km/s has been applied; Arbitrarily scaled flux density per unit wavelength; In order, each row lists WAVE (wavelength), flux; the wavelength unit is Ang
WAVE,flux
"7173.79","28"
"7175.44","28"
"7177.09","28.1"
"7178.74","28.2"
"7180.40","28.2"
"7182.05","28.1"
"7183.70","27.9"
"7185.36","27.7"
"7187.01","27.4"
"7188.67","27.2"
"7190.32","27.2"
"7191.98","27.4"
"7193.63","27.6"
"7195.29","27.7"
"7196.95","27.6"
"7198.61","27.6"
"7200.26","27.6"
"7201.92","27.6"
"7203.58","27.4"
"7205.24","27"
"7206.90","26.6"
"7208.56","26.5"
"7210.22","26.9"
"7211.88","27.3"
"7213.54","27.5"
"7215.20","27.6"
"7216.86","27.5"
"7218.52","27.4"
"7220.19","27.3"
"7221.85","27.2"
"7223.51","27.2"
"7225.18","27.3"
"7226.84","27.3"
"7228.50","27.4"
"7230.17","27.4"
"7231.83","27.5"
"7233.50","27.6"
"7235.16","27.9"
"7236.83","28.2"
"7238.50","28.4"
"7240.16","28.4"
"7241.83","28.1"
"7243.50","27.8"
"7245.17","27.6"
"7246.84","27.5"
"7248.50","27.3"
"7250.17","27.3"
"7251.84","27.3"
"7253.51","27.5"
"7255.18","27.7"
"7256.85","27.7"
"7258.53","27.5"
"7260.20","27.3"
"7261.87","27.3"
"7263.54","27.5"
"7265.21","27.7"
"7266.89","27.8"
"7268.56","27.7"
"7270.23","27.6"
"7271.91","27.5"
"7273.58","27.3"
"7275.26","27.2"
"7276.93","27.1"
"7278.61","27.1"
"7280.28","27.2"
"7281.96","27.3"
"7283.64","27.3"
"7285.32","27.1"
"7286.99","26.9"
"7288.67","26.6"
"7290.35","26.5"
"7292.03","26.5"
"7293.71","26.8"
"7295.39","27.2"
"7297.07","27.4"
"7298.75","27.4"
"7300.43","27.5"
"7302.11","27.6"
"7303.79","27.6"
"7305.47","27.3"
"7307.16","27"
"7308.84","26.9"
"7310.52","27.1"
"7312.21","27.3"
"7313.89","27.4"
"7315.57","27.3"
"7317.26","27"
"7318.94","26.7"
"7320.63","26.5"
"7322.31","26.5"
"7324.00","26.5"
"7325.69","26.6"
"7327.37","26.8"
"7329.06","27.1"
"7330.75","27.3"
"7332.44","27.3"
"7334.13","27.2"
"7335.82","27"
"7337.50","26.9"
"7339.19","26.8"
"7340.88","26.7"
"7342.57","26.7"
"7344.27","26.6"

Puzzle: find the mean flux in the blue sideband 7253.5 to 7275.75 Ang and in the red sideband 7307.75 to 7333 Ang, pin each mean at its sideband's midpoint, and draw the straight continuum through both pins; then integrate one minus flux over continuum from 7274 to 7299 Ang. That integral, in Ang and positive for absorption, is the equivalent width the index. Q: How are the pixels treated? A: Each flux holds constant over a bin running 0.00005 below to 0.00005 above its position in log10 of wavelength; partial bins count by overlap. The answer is 0.2 Ang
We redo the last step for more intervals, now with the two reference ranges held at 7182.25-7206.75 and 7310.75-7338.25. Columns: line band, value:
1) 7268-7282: -0.1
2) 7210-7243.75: -0.3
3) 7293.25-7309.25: -0.1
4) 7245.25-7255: -0.1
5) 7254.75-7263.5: -0.1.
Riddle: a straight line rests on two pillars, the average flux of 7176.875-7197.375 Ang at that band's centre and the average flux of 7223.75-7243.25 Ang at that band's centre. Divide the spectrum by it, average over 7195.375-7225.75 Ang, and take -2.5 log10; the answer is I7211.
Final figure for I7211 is 0.02 mag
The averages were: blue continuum 27.7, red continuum 27.8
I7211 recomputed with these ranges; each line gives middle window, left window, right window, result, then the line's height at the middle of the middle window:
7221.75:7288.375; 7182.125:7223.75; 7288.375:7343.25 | -0.01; 27.2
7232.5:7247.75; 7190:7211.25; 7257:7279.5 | -0.02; 27.4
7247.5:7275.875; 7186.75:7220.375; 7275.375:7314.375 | -0.01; 27.2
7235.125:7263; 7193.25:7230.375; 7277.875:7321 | -0.02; 27.2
